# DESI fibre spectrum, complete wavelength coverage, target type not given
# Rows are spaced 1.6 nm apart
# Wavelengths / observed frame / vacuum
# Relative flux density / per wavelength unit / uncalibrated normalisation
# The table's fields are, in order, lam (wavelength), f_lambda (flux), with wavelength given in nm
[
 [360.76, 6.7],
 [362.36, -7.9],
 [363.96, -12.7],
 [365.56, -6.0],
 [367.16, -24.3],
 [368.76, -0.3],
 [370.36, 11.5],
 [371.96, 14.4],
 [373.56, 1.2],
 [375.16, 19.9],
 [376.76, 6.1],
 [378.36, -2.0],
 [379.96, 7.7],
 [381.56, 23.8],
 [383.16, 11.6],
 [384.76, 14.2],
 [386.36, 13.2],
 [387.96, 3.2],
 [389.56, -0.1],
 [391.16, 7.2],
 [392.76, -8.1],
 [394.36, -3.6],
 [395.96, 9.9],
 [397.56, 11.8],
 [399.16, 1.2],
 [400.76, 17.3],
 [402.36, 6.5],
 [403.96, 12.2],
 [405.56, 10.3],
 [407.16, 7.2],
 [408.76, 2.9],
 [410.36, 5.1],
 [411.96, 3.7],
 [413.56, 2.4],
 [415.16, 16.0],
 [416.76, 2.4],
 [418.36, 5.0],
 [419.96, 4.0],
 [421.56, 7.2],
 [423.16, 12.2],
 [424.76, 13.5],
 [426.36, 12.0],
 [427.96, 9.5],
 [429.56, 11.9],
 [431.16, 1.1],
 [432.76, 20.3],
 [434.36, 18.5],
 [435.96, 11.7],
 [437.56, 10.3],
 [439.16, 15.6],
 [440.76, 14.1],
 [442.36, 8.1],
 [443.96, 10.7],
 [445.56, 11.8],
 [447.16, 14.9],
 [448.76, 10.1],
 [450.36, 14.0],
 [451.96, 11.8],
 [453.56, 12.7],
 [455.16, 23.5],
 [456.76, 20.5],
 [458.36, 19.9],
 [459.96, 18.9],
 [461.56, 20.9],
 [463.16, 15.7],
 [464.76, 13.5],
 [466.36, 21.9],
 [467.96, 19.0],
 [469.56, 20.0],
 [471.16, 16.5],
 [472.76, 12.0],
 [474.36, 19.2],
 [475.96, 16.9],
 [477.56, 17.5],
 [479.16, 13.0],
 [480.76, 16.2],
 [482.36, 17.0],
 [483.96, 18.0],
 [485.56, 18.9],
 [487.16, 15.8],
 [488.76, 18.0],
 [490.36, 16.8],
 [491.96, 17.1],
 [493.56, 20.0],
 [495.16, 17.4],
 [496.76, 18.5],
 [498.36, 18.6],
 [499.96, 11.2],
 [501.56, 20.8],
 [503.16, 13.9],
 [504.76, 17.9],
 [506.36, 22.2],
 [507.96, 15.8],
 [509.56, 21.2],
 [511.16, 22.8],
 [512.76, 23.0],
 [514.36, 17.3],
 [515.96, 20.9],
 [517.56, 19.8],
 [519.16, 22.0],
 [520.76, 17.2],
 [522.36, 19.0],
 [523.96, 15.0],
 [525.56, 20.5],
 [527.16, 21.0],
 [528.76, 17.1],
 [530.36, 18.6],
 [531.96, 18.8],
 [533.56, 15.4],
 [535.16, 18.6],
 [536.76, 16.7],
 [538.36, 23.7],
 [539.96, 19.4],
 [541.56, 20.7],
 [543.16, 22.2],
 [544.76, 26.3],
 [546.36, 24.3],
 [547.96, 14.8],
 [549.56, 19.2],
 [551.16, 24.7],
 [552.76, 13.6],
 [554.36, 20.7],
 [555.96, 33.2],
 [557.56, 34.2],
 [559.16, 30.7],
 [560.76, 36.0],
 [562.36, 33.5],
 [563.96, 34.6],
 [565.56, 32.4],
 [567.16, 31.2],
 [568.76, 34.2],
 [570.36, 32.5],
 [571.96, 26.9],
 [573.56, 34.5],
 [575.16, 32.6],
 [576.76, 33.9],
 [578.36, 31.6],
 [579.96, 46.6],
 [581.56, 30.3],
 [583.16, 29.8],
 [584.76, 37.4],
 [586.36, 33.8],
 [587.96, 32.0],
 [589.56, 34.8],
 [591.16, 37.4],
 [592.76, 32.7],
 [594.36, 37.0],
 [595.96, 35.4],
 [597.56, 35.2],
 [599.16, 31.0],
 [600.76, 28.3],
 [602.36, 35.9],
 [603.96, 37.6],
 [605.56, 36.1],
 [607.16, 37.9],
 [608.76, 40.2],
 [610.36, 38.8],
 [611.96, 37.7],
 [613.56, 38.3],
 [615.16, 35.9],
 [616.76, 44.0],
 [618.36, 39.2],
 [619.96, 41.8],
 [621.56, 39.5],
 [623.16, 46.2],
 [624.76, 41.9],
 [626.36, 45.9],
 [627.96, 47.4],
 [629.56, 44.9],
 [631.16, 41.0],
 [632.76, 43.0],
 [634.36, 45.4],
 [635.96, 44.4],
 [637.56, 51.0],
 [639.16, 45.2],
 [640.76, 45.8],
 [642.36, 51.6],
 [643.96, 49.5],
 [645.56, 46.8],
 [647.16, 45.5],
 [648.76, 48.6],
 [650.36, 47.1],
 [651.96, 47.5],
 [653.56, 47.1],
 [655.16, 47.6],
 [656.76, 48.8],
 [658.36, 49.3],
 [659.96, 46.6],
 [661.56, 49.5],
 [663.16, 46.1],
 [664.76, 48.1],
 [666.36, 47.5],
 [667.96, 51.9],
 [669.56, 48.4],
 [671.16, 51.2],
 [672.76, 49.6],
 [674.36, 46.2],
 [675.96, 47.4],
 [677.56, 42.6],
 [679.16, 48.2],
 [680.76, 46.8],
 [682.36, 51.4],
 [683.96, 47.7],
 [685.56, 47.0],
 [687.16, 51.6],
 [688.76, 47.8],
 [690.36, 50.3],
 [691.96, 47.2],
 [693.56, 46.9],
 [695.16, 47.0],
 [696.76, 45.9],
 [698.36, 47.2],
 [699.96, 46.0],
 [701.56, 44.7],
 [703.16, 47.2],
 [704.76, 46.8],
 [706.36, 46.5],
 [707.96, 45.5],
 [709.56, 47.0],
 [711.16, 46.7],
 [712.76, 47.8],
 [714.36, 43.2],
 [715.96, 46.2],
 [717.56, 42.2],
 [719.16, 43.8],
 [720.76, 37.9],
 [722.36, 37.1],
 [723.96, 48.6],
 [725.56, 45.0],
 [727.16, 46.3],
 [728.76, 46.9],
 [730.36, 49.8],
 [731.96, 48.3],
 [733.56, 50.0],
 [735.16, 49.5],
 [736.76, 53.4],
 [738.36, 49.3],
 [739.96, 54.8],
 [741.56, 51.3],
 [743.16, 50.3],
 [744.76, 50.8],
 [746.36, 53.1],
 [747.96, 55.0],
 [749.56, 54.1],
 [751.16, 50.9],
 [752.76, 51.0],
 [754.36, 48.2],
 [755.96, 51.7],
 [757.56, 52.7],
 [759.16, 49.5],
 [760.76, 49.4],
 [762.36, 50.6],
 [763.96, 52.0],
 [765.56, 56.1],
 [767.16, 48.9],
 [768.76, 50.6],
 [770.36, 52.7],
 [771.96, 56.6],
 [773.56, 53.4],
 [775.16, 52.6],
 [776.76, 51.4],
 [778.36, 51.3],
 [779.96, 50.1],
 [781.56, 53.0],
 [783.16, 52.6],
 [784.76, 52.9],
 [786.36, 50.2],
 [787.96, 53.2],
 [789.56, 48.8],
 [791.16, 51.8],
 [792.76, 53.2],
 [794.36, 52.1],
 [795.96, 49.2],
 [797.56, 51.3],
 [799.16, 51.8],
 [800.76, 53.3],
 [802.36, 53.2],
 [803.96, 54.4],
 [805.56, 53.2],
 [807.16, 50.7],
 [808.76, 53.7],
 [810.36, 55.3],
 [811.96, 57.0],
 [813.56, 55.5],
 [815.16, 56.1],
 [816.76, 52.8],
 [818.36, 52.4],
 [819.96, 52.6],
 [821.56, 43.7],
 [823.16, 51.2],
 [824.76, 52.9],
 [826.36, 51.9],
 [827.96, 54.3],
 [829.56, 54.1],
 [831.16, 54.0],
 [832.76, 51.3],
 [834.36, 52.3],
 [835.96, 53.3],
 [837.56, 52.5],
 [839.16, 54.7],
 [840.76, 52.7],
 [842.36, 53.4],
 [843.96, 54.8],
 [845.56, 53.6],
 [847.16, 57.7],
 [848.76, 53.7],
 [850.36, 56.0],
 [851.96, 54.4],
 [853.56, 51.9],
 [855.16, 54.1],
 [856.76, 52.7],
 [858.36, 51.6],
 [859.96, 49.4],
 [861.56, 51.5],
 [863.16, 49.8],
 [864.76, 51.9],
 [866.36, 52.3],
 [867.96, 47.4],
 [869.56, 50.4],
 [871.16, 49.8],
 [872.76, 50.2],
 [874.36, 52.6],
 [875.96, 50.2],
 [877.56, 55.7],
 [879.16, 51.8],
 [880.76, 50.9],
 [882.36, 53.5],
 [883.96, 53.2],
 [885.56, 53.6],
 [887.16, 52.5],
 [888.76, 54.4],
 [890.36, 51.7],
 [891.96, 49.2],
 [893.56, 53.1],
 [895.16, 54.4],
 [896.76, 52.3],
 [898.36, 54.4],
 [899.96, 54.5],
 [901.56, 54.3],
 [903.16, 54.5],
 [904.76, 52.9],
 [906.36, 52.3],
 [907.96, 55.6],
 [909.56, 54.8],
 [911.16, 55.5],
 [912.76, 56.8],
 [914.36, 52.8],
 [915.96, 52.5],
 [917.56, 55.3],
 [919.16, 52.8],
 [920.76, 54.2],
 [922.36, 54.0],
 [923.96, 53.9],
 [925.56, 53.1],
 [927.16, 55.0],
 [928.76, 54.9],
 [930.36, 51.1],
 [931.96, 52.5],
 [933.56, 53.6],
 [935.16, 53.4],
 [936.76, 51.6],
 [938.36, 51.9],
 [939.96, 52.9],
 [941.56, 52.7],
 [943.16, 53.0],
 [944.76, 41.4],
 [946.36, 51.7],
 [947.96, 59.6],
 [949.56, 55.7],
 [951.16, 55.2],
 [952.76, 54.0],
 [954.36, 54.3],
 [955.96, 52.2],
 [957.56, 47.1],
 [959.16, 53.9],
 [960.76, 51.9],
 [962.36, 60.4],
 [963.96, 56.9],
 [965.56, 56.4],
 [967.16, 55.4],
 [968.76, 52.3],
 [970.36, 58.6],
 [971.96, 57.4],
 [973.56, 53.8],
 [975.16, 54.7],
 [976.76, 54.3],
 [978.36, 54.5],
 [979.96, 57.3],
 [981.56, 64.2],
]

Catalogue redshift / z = 0.394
